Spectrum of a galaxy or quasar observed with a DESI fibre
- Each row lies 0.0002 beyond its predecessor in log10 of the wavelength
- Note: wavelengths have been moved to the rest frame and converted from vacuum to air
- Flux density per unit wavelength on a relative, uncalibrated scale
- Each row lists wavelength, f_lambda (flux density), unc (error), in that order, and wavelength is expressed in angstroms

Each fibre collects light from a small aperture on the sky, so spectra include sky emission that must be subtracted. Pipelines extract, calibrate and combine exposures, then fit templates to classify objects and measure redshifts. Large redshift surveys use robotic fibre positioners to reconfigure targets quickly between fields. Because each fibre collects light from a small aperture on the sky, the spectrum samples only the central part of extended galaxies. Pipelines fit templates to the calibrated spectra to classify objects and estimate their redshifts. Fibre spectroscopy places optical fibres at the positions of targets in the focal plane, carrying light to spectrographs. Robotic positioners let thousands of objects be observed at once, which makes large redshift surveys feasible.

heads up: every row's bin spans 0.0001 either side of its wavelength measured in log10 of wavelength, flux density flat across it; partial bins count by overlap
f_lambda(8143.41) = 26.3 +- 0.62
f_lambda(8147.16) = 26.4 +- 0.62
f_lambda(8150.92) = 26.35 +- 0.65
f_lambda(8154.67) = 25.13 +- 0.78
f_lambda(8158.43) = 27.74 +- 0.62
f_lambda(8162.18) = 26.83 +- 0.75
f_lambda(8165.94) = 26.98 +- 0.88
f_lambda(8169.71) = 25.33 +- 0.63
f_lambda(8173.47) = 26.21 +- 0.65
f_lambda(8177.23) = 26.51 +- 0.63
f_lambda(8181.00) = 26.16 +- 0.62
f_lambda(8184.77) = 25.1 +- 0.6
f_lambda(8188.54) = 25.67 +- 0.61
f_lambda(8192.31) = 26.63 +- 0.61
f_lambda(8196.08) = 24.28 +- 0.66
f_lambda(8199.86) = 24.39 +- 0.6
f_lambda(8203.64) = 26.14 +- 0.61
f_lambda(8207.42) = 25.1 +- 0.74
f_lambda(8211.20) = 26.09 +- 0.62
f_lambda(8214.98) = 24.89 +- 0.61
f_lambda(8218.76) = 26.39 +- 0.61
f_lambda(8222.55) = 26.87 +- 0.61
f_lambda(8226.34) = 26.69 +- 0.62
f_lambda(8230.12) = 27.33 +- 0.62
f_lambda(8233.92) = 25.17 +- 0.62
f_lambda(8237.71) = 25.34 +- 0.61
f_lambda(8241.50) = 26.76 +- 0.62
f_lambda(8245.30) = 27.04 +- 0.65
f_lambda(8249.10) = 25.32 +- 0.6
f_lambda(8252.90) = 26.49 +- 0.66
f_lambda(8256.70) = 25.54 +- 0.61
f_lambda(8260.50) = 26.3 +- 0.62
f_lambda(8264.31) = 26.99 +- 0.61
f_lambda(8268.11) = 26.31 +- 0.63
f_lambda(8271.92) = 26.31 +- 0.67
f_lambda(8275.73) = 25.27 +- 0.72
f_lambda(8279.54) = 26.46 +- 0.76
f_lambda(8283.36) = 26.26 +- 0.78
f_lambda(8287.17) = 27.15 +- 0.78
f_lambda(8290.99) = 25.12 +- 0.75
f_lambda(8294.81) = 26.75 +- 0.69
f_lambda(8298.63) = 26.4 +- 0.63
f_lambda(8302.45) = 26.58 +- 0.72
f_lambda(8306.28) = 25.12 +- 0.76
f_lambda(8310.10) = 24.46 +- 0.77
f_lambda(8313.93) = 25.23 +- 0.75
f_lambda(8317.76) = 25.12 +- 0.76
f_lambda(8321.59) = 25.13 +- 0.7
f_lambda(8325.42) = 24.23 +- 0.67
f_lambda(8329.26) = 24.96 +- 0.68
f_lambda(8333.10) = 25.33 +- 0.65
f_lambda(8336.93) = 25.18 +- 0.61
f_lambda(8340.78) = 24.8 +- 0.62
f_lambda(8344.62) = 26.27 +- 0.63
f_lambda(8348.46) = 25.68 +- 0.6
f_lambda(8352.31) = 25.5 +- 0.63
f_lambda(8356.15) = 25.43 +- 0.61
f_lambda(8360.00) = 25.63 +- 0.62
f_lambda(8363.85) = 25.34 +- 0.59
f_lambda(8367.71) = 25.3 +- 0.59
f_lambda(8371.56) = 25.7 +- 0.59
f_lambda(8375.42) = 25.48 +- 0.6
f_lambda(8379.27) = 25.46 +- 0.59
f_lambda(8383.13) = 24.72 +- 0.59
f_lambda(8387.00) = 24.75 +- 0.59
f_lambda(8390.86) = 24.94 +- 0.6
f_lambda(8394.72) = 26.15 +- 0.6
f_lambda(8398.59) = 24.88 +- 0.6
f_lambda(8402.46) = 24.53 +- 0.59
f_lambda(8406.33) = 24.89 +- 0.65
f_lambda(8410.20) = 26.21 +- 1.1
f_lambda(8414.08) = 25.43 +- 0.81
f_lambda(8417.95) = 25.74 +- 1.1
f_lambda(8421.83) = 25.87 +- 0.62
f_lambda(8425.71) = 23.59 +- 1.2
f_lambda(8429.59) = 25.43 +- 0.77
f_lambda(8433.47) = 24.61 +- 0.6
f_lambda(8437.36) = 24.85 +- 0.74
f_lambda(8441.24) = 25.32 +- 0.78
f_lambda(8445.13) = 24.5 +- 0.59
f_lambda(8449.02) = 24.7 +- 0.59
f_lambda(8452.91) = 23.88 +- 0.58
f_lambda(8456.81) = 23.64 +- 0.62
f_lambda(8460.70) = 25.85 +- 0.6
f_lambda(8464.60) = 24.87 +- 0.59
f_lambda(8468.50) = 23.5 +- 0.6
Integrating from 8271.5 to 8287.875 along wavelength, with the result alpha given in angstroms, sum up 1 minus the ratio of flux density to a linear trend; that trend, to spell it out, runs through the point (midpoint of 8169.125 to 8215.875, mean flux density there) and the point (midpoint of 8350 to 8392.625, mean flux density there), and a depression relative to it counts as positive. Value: -0.5 angstroms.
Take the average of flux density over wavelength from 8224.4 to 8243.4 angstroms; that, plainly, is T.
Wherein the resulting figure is 26.3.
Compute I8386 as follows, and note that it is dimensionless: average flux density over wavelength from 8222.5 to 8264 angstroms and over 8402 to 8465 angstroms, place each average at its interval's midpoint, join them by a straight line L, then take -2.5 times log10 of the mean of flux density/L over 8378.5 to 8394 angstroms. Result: 0.01 mag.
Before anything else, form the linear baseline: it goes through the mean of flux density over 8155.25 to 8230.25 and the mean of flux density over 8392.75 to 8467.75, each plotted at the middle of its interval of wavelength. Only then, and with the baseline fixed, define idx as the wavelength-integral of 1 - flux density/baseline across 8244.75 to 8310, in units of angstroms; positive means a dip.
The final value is -1.2 angstroms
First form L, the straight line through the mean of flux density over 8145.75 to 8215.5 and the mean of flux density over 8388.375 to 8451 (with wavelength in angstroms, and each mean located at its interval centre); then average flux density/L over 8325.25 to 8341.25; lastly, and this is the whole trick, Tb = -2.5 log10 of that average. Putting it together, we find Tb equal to 0.02 mag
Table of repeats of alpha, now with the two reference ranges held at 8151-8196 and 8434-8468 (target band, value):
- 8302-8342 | 0.45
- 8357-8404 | -0.42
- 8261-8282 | -0.54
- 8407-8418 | -0.38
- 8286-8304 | -0.62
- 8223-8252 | -0.54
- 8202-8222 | 0.11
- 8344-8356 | -0.25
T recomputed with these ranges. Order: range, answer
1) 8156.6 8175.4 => 26.6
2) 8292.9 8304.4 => 26.6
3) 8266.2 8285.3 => 26.1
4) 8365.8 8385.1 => 25.3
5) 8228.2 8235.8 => 26.3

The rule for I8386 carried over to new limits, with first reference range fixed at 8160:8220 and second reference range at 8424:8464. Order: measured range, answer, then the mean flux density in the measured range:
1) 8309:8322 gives 0.010 mag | 25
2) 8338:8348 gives -0.018 mag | 25.5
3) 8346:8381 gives -0.022 mag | 25.5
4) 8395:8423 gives -0.025 mag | 25.4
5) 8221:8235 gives -0.040 mag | 26.6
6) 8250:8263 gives -0.025 mag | 26.1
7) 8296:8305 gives -0.047 mag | 26.4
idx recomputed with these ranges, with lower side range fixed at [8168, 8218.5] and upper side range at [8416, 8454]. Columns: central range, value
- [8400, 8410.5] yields 0.0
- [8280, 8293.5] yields -0.5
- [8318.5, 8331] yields 0.2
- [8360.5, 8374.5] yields -0.2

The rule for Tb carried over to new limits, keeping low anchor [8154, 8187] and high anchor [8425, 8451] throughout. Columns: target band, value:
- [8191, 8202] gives 0.05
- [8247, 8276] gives -0.02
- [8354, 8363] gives -0.01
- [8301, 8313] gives 0.01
